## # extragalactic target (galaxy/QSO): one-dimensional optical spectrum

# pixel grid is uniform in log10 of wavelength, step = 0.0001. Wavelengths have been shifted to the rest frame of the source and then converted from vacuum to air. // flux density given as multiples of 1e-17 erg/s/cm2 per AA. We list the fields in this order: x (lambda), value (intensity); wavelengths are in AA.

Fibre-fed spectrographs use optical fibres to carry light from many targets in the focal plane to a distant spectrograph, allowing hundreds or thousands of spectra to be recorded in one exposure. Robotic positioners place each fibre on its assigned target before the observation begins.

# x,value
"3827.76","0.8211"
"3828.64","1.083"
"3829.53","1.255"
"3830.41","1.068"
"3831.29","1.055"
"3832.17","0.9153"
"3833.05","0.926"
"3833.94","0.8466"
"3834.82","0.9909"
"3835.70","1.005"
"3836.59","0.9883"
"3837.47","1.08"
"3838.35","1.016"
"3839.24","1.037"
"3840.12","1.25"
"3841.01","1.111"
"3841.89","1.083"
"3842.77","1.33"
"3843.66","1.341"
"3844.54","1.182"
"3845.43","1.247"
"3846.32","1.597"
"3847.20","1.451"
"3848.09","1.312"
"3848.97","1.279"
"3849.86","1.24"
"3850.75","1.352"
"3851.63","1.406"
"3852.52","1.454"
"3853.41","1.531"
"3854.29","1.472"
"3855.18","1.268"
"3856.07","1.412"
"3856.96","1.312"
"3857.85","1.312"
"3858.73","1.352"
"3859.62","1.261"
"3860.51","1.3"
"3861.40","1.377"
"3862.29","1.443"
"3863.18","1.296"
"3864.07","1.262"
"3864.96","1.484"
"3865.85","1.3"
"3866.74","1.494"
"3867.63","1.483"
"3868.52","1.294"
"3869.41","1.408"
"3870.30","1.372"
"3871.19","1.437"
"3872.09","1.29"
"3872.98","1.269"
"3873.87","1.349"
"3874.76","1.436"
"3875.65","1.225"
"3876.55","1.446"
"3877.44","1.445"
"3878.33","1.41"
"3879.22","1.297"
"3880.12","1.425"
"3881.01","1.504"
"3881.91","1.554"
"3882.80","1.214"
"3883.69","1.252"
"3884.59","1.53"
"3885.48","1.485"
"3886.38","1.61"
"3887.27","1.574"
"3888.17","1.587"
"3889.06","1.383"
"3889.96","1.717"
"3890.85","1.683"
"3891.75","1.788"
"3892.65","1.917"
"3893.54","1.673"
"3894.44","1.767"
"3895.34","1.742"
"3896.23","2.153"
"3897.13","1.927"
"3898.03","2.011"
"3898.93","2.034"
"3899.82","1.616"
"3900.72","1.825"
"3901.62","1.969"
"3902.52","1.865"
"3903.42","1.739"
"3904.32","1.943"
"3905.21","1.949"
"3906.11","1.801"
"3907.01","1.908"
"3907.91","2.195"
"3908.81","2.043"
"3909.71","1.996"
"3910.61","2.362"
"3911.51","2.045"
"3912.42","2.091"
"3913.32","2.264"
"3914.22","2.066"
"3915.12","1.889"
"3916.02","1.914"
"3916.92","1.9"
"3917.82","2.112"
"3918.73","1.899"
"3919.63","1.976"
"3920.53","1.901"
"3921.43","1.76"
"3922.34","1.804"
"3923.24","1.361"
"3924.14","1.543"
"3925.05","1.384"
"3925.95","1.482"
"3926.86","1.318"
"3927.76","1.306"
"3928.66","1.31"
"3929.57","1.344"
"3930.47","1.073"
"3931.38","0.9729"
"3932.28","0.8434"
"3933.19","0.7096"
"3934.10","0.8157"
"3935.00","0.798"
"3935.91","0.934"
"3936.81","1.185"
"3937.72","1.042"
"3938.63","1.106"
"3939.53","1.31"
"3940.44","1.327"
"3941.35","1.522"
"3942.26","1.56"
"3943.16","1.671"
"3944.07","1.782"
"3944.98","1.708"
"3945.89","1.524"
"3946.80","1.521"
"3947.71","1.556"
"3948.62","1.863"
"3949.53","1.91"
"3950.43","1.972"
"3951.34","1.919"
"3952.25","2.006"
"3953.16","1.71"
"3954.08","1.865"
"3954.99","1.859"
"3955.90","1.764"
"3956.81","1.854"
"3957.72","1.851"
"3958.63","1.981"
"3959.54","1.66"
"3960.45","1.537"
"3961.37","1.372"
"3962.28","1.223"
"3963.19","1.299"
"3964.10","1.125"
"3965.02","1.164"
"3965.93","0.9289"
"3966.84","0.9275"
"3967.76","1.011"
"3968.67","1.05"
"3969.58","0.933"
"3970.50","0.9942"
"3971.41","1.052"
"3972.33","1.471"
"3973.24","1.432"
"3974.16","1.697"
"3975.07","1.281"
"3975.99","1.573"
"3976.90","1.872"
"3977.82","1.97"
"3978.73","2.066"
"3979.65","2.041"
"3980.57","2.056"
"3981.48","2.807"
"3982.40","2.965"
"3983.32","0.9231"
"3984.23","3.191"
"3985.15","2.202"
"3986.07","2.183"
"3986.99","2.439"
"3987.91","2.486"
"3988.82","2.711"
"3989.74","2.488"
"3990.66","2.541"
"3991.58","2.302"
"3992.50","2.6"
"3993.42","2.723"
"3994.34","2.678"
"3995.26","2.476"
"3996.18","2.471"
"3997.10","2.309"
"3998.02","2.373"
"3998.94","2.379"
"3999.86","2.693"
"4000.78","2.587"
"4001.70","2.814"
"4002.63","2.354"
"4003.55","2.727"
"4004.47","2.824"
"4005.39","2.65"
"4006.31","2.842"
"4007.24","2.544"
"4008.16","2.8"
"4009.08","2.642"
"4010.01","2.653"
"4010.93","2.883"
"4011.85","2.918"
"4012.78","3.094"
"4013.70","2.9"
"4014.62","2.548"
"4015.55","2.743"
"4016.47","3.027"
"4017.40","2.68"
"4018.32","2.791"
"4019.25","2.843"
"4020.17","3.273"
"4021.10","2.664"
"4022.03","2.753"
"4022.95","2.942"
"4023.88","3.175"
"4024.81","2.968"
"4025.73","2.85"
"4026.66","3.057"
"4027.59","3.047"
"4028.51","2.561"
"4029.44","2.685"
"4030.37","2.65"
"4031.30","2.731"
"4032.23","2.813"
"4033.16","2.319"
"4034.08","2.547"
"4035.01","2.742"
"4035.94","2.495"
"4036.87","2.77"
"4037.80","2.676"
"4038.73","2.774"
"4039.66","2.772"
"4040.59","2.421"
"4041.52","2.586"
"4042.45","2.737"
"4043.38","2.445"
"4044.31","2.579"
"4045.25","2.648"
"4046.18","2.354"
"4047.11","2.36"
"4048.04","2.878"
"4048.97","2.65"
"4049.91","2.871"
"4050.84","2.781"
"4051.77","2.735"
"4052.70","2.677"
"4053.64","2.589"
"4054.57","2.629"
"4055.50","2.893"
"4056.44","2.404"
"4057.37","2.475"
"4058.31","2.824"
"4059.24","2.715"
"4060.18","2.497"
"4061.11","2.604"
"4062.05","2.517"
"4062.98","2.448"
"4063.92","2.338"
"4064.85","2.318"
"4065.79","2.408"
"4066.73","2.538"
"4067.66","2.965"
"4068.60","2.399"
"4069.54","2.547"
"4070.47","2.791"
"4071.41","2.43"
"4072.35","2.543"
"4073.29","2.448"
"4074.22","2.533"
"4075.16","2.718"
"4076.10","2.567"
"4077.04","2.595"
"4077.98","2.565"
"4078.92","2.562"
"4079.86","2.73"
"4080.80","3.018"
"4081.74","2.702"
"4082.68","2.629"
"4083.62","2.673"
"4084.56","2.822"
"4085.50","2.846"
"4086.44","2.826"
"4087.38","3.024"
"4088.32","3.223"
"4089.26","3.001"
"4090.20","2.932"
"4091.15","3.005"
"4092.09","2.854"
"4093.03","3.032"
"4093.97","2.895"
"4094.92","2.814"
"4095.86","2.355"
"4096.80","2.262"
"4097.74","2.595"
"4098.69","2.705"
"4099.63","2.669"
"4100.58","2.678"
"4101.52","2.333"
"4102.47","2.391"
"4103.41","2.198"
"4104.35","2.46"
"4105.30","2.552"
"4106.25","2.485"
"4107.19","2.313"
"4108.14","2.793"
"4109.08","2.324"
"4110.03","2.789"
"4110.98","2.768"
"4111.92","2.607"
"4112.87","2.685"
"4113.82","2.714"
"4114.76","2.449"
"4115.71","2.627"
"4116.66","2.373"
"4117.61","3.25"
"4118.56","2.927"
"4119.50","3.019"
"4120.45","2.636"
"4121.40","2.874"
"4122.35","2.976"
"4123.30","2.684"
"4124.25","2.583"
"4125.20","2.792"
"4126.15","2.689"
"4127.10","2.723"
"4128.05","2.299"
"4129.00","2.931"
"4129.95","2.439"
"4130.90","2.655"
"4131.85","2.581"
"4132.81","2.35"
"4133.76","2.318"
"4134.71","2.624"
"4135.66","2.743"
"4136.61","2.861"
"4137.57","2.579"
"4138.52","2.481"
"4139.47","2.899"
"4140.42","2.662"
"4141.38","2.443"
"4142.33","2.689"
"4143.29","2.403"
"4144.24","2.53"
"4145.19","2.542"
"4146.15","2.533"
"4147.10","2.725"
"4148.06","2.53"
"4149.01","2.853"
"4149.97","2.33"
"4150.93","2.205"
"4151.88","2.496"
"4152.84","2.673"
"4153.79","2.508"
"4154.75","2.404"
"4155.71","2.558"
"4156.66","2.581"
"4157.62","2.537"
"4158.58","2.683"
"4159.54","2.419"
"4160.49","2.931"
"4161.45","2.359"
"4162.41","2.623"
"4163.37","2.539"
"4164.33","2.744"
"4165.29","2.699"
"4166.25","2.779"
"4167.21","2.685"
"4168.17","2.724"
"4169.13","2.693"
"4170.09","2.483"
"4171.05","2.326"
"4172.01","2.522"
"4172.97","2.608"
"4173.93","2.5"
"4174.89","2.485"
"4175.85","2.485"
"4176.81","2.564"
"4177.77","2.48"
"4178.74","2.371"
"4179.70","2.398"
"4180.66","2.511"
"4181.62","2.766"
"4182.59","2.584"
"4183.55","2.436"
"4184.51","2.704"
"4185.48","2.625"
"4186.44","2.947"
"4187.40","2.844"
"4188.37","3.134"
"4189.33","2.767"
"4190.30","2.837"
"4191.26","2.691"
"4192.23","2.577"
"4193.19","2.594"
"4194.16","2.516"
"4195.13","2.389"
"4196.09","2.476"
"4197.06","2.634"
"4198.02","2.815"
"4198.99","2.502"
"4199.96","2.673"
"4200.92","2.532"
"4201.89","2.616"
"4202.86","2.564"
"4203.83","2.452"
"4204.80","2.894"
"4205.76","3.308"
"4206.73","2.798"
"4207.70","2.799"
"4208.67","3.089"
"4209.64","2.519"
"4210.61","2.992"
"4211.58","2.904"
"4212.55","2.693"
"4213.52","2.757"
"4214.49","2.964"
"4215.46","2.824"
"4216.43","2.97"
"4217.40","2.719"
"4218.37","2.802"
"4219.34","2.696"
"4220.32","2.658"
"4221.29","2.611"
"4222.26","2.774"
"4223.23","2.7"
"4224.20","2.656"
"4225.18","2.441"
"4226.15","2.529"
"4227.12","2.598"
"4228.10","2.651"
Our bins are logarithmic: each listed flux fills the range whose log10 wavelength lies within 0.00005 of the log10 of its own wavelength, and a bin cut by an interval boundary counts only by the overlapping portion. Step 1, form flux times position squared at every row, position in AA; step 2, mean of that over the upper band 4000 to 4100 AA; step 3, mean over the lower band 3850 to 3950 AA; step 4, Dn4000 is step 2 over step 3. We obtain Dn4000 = 1.88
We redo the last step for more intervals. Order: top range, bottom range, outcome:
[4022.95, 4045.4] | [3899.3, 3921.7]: 1.47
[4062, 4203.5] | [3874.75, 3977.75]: 1.85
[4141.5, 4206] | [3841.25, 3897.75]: 2.10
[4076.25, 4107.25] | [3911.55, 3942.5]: 1.99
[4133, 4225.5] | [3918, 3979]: 2.03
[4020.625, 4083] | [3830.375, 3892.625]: 2.19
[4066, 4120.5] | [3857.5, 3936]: 1.87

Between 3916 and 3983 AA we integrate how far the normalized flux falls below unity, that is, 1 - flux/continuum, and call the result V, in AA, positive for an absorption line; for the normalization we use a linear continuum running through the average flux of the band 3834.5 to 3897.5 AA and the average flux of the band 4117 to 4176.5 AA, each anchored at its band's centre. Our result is 8.9 AA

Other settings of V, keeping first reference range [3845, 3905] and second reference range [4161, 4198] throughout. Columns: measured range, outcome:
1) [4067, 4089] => -4.5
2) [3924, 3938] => 4.8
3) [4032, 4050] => -4.3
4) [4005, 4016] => -4.2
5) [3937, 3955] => 1.5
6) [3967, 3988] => 1.1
